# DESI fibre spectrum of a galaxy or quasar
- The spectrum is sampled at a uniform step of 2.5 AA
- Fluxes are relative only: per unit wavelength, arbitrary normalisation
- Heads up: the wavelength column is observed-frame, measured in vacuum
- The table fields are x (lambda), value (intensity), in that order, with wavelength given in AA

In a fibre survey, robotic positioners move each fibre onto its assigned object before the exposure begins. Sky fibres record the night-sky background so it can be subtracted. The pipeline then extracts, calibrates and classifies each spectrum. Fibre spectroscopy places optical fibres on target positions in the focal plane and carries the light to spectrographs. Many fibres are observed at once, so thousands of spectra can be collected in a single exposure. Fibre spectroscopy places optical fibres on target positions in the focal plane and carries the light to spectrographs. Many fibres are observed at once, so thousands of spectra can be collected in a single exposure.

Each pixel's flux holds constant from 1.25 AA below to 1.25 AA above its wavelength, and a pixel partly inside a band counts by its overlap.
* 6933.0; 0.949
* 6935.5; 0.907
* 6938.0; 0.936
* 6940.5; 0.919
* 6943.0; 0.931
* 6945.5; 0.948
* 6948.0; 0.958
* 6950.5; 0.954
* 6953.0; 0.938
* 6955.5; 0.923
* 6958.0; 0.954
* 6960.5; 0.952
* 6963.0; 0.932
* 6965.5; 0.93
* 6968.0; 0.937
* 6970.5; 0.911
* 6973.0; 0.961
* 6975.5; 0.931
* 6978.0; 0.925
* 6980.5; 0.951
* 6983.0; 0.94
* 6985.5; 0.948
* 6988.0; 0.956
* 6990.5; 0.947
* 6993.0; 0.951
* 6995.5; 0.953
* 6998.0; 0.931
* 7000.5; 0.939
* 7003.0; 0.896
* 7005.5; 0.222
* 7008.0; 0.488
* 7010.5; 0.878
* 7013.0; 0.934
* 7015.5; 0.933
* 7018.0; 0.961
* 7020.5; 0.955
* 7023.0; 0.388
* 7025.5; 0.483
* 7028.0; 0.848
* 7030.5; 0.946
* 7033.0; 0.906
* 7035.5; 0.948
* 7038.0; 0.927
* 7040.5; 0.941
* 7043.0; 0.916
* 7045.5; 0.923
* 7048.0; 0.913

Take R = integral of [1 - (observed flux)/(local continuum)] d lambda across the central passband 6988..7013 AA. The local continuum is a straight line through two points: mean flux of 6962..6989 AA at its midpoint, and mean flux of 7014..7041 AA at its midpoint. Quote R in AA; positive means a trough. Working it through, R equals 2.15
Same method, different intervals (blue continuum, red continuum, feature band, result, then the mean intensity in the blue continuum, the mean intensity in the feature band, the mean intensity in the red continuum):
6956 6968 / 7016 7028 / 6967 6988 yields -1.3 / 0.94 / 0.939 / 0.727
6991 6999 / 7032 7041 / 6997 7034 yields 6.3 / 0.946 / 0.779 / 0.93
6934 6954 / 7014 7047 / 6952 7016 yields 0.6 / 0.937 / 0.89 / 0.853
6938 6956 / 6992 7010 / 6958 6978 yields -1.5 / 0.939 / 0.937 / 0.771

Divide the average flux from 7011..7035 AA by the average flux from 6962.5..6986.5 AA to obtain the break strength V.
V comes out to 0.88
